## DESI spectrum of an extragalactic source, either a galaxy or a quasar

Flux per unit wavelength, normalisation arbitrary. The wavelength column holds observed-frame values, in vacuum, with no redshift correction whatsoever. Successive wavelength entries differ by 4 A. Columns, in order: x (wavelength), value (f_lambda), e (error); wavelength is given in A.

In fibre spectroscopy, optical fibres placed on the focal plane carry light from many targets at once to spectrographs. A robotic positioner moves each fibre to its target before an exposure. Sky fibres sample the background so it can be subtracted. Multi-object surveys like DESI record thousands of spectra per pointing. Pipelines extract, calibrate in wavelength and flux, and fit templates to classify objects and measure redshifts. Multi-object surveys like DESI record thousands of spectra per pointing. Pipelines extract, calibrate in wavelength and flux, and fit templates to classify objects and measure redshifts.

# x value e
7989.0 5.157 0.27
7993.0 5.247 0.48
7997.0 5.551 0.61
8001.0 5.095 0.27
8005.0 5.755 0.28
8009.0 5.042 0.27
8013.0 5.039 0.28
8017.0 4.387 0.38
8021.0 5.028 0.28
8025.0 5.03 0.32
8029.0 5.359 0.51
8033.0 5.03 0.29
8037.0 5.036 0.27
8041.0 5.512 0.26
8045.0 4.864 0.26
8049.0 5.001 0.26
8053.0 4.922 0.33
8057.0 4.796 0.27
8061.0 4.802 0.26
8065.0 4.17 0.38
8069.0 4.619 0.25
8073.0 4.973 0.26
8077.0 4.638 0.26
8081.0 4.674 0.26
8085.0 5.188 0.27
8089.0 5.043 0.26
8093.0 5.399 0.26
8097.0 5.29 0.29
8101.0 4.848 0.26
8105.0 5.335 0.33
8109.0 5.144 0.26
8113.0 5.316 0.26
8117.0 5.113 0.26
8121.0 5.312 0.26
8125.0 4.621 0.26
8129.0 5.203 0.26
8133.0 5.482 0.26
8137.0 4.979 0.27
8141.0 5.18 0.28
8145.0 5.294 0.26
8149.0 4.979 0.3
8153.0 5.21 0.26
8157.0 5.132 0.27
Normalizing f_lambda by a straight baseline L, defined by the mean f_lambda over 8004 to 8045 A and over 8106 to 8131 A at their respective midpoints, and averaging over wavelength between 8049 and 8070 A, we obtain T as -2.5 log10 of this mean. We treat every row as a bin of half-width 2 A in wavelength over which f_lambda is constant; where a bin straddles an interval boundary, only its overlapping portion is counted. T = 0.09 mag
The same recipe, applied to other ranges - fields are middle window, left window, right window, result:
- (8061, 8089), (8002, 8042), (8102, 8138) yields 0.09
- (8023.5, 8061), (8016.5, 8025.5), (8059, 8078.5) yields -0.06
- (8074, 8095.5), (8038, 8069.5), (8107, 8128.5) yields 0.00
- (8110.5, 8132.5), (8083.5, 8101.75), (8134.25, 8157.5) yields 0.00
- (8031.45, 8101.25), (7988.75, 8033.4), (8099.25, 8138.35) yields 0.04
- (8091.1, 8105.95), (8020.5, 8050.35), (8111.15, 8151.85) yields -0.02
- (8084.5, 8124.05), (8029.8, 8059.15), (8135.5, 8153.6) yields -0.02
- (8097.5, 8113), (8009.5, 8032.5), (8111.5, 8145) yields -0.01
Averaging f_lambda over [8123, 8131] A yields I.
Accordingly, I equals 4.91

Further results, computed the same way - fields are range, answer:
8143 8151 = 5.14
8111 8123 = 5.25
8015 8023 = 4.71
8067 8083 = 4.73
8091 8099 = 5.34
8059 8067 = 4.49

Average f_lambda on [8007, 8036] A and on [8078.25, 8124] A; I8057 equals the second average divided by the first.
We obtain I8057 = 1.03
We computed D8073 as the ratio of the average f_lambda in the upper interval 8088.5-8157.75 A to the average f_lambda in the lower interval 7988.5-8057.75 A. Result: 1.0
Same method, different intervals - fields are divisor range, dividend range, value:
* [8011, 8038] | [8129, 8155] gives 1.04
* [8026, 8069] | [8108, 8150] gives 1.04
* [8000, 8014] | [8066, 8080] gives 0.89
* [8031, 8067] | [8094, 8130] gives 1.05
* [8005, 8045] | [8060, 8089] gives 0.93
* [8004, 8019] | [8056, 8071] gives 0.92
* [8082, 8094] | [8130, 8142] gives 1.01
